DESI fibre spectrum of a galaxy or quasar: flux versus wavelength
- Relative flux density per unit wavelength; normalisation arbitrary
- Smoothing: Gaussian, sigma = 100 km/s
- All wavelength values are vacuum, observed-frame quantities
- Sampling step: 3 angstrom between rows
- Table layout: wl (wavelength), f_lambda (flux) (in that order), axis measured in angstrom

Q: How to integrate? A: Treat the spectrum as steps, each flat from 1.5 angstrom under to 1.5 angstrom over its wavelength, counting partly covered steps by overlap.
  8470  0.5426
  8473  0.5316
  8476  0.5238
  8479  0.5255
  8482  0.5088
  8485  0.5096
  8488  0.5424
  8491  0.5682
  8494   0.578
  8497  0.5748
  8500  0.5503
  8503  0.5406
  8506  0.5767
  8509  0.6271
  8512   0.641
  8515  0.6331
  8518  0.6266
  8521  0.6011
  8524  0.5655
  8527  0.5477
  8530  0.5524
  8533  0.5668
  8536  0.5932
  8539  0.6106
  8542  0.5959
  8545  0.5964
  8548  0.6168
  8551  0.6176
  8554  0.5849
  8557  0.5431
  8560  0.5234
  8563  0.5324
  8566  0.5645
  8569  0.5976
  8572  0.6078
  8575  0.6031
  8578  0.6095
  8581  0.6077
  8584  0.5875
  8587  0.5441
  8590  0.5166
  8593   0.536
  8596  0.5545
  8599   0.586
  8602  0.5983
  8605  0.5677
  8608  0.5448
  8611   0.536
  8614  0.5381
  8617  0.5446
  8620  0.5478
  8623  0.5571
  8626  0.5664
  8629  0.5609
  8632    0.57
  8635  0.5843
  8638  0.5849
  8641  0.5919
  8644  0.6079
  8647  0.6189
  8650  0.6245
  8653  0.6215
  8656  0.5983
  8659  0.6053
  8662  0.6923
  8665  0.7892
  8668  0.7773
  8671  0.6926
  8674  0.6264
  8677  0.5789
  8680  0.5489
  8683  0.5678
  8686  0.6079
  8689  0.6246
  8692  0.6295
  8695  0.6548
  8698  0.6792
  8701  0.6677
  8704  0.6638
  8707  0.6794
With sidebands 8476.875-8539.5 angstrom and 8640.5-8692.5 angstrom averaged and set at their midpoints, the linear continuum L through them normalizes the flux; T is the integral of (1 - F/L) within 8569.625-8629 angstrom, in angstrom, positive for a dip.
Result 4.05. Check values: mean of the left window 0.572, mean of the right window 0.634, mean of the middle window 0.566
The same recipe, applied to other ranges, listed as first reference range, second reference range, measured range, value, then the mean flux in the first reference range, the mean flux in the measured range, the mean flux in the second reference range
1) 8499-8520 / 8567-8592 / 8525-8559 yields 0.54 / 0.601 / 0.583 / 0.583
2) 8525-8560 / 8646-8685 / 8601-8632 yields 3.08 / 0.581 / 0.556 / 0.642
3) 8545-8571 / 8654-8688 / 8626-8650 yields 1.32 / 0.575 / 0.589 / 0.643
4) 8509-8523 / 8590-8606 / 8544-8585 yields 0.20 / 0.623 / 0.585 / 0.564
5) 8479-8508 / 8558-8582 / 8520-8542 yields -0.51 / 0.55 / 0.578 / 0.579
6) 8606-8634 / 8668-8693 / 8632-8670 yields -3.34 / 0.553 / 0.639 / 0.619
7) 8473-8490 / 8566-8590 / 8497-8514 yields -1.49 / 0.524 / 0.587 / 0.587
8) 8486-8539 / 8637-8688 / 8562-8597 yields 1.82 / 0.582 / 0.573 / 0.632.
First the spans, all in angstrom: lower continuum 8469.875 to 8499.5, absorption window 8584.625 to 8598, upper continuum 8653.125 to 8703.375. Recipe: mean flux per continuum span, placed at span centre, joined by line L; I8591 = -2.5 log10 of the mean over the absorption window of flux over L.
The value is 0.11 mag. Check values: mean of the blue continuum 0.541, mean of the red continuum 0.646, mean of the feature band 0.543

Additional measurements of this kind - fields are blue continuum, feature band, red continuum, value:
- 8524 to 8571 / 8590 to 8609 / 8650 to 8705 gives 0.08 mag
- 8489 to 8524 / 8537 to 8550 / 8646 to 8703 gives -0.01 mag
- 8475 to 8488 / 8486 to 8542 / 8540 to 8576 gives -0.07 mag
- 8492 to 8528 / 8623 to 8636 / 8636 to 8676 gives 0.12 mag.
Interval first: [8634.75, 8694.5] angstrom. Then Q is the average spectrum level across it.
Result 0.63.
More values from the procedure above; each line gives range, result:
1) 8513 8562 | 0.586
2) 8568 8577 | 0.603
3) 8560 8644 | 0.568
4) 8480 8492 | 0.53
